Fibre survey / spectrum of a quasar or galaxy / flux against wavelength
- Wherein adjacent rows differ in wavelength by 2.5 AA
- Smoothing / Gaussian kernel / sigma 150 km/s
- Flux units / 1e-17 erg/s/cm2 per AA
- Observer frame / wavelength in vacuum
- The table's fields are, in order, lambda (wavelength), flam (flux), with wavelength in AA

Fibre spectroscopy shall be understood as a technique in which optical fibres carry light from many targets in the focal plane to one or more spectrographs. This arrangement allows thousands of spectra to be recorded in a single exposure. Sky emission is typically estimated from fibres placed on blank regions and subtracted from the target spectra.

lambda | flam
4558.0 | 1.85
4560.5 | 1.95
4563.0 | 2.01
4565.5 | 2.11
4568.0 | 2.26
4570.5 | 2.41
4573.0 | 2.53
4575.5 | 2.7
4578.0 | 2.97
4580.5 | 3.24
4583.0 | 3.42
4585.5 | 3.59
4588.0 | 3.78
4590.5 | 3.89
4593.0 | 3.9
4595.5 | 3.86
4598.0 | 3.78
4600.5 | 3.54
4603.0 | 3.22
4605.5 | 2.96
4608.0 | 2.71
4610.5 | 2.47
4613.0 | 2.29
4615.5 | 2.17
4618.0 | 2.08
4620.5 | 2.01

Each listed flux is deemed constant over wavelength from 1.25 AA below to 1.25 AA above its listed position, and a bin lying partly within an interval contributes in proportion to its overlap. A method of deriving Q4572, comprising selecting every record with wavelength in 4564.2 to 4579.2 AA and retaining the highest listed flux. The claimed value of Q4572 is 2.97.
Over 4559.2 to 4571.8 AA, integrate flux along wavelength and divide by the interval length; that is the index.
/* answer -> 2.15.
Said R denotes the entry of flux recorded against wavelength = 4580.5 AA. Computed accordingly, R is 3.24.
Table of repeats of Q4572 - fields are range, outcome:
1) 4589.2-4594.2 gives 3.9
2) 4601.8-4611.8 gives 3.22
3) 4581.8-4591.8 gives 3.89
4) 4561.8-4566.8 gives 2.11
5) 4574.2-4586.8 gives 3.59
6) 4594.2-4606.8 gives 3.86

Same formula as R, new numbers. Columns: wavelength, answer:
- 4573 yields 2.53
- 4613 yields 2.29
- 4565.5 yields 2.11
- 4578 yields 2.97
